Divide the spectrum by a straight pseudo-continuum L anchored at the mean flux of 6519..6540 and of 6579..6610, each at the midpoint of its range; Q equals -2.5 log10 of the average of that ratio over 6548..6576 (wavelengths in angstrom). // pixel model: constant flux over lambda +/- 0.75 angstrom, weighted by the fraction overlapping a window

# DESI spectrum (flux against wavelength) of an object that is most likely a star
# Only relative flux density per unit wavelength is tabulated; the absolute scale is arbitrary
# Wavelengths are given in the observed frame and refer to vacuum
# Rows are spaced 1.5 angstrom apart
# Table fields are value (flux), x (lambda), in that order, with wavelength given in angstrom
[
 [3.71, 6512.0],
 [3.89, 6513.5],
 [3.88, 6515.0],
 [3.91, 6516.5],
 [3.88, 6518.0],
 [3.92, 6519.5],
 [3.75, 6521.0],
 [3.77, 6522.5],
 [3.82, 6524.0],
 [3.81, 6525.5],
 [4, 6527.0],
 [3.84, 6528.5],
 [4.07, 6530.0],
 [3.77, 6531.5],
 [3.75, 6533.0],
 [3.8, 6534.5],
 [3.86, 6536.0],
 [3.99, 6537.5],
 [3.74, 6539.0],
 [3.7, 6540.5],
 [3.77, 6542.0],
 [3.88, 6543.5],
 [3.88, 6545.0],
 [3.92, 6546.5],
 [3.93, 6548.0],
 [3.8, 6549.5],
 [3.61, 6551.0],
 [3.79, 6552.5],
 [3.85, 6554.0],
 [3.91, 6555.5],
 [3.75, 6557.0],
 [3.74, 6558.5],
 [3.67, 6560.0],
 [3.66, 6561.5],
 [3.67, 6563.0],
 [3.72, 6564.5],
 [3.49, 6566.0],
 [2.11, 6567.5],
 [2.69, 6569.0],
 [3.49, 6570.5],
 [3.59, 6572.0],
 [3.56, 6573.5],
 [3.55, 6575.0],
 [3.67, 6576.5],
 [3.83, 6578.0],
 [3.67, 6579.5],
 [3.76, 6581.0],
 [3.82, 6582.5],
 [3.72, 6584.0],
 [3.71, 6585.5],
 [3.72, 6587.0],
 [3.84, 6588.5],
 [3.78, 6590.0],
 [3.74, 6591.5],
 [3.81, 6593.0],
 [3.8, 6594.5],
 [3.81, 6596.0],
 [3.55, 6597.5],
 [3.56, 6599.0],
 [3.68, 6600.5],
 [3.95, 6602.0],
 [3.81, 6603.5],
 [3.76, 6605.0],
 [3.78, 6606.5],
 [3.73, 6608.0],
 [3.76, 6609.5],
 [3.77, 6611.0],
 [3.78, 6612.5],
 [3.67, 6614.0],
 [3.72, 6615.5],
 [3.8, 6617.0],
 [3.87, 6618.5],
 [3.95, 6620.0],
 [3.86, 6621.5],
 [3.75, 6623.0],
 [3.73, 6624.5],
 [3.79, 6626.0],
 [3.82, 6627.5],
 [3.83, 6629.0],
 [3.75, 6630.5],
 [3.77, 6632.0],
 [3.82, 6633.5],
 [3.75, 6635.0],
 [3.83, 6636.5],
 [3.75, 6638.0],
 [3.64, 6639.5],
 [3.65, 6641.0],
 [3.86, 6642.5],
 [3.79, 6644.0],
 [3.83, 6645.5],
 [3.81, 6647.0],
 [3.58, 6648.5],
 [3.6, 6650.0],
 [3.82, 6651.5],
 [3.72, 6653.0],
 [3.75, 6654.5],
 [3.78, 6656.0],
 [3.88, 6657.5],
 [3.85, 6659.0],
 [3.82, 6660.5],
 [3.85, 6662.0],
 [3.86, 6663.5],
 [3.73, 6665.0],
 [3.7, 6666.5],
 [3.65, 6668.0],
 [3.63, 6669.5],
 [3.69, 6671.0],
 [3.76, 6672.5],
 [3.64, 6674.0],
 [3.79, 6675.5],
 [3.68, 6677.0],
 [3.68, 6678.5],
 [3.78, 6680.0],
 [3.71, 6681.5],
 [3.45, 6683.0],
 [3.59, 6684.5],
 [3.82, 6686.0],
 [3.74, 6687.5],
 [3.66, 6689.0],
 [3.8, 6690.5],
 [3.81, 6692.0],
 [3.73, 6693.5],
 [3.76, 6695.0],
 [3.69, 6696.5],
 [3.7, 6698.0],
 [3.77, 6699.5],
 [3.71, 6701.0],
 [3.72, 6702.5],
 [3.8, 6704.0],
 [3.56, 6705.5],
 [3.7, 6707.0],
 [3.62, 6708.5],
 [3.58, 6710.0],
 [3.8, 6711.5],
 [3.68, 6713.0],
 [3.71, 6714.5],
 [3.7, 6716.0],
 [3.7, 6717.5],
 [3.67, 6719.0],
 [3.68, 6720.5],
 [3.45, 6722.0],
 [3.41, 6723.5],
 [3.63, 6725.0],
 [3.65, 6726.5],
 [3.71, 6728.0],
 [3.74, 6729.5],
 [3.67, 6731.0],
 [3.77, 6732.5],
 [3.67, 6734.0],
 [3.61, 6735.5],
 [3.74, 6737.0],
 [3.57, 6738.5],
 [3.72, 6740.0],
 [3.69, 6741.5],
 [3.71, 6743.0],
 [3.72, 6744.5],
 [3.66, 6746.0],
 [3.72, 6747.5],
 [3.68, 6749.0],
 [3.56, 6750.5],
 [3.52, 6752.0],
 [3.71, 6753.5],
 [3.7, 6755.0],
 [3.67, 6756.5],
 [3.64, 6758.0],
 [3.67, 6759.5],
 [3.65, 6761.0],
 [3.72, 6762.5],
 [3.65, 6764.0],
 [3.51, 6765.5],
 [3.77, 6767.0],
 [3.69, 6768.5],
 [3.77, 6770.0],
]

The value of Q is 0.07 mag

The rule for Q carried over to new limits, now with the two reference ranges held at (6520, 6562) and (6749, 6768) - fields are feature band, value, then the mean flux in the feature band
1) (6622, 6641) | -0.01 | 3.77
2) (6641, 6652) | 0.00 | 3.75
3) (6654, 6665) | -0.03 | 3.82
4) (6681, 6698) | 0.00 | 3.71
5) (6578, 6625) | 0.00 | 3.76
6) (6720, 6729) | 0.03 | 3.59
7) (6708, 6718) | 0.00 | 3.69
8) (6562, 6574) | 0.15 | 3.29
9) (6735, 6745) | -0.01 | 3.68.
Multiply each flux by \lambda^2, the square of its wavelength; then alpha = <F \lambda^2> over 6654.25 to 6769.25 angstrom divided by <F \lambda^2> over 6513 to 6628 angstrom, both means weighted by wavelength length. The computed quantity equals 1.0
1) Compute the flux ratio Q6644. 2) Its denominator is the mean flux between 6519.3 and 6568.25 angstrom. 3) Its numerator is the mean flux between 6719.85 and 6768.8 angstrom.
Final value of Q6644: 1.0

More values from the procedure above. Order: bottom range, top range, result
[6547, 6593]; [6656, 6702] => 1.03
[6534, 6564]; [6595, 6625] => 0.99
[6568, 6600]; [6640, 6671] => 1.03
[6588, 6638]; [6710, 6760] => 0.97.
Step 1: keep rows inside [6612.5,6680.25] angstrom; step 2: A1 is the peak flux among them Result 3.95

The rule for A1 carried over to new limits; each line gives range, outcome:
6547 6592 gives 3.93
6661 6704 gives 3.86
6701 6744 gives 3.8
